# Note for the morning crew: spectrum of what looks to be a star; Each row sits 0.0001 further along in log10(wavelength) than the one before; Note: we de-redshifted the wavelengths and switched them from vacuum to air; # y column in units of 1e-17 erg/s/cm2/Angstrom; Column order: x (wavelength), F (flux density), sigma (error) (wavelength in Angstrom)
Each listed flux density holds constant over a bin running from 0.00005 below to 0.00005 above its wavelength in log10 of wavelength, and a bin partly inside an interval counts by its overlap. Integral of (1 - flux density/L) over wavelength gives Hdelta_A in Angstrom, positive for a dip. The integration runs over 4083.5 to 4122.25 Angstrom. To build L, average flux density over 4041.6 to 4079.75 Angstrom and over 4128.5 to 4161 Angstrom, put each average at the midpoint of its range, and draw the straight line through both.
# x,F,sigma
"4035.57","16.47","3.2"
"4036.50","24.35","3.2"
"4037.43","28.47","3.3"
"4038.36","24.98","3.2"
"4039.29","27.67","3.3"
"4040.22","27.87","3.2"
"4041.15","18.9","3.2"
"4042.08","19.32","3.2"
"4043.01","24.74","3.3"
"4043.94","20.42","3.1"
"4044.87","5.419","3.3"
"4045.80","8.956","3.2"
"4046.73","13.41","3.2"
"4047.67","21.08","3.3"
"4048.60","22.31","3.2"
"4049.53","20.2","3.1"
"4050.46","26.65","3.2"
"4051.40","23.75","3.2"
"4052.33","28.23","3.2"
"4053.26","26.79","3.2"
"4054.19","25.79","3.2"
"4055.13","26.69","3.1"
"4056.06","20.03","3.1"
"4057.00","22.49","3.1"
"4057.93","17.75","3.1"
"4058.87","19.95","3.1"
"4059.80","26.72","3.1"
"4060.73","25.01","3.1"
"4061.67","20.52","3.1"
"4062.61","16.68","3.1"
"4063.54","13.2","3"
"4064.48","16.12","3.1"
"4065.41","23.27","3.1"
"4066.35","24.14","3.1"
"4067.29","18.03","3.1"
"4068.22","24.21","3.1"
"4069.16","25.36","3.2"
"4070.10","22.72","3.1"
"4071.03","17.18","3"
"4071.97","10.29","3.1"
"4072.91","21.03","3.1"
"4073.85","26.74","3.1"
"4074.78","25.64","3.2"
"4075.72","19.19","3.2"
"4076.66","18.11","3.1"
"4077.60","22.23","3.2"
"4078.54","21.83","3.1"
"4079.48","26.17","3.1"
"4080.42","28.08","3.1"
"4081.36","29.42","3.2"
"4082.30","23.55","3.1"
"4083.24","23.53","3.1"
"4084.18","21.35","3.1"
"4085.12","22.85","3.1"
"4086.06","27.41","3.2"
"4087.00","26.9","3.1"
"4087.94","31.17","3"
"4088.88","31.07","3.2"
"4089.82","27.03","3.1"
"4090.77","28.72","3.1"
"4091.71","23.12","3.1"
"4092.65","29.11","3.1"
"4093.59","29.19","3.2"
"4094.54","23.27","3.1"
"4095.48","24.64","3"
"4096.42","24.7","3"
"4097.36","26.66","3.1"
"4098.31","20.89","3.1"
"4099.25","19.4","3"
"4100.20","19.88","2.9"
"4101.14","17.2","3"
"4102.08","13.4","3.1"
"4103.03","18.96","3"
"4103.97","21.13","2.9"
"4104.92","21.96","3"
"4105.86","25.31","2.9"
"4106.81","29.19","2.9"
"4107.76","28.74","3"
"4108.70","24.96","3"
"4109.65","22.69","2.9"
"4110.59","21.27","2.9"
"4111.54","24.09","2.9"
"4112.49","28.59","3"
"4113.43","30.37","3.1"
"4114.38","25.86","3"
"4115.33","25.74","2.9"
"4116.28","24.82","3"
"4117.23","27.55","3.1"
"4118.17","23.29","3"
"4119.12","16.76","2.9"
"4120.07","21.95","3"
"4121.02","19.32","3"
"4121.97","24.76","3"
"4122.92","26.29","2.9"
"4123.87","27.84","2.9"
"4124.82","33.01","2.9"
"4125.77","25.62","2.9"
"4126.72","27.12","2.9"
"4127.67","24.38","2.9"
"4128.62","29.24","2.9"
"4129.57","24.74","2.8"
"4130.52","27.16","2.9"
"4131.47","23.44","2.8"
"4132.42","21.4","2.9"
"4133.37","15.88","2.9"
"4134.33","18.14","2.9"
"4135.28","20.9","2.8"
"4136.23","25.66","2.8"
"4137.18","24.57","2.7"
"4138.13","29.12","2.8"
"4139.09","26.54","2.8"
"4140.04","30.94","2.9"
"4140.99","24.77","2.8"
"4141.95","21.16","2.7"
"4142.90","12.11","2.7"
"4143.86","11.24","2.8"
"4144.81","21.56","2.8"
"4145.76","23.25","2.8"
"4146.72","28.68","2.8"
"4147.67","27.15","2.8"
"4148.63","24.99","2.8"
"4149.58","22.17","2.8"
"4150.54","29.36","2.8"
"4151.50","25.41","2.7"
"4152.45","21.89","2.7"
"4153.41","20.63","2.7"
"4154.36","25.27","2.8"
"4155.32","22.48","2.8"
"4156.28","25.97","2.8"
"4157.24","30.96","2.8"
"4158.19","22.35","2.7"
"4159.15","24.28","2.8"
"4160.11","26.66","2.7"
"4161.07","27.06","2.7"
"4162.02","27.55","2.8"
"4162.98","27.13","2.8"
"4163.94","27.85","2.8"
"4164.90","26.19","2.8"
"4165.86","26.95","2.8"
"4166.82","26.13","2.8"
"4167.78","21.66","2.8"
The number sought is -3.3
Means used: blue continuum 20.9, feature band 24.3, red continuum 23.8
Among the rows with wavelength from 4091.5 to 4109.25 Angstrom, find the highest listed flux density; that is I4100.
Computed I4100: 29.19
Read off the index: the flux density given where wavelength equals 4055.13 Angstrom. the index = 26.69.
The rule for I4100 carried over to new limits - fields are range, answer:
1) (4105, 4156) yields 33.01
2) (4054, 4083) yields 29.42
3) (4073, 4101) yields 31.17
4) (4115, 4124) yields 27.84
